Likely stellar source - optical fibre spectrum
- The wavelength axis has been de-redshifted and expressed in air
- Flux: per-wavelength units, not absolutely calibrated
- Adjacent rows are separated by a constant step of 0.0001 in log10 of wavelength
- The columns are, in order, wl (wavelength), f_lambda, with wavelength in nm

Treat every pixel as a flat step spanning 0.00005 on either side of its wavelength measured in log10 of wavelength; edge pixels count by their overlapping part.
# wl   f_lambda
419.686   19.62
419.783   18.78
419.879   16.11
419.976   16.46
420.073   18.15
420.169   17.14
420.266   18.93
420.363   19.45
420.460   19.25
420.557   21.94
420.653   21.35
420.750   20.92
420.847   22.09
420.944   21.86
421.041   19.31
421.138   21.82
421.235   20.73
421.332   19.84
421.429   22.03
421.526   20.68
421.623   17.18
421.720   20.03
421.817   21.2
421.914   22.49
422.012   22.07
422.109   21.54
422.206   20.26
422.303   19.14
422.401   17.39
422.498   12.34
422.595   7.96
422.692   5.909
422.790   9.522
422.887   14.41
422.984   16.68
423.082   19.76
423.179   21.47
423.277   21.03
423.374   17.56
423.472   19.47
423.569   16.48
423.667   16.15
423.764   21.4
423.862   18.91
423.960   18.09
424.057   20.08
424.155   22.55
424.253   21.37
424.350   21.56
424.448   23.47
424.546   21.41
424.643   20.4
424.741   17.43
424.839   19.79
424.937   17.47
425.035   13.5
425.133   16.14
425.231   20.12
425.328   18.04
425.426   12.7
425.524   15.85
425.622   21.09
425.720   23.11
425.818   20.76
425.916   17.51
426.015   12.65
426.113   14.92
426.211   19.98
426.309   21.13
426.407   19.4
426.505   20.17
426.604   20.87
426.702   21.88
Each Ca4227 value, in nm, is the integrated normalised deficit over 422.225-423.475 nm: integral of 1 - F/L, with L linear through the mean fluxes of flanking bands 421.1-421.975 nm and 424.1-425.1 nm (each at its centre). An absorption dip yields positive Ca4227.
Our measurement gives 0.29 nm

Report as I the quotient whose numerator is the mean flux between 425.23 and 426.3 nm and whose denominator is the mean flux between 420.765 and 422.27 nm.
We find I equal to 0.9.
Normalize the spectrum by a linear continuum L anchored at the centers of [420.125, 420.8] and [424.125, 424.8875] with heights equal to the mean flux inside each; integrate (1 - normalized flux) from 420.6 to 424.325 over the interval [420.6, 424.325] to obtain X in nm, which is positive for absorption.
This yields 0.29 nm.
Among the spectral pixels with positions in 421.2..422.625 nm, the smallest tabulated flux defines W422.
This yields 7.96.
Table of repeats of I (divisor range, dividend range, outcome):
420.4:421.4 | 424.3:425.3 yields 0.91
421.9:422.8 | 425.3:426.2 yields 1.10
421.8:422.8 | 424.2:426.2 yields 1.12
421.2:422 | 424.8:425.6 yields 0.82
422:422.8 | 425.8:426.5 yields 1.20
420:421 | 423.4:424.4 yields 0.98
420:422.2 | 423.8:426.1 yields 0.92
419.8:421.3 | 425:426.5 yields 0.91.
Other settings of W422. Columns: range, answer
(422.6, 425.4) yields 5.909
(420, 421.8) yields 17.14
